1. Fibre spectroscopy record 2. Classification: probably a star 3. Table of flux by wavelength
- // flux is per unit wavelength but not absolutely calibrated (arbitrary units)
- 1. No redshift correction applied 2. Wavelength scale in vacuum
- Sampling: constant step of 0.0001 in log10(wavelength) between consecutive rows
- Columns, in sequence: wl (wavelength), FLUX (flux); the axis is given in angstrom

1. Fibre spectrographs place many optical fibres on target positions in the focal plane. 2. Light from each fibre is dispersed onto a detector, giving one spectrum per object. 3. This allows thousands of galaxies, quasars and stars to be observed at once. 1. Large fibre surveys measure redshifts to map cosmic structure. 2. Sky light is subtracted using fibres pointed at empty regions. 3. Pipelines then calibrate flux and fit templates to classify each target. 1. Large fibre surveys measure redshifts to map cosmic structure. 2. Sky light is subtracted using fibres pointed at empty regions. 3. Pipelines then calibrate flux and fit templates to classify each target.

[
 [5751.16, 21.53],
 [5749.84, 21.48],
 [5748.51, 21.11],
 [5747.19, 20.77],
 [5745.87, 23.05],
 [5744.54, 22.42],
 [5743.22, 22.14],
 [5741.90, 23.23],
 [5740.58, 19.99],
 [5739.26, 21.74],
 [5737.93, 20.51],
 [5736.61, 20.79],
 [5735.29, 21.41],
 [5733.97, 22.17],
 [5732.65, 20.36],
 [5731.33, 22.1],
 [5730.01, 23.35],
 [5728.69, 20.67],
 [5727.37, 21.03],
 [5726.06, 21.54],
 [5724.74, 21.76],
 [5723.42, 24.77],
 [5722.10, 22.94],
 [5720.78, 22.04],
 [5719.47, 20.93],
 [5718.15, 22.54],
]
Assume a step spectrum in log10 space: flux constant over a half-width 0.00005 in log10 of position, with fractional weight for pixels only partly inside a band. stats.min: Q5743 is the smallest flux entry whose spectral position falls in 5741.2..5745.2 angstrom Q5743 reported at 22.14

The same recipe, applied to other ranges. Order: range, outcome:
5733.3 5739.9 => 20.51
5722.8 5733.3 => 20.36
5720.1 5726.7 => 21.54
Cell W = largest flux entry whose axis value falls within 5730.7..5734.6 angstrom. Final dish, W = 22.17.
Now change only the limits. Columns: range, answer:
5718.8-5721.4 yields 22.04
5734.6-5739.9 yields 21.74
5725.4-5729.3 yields 21.54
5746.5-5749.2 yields 21.11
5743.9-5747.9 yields 23.05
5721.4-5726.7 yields 24.77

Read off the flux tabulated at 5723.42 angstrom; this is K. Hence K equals 24.77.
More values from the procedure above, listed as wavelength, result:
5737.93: 20.51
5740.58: 19.99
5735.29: 21.41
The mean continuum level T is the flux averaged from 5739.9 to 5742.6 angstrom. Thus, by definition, 21.7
